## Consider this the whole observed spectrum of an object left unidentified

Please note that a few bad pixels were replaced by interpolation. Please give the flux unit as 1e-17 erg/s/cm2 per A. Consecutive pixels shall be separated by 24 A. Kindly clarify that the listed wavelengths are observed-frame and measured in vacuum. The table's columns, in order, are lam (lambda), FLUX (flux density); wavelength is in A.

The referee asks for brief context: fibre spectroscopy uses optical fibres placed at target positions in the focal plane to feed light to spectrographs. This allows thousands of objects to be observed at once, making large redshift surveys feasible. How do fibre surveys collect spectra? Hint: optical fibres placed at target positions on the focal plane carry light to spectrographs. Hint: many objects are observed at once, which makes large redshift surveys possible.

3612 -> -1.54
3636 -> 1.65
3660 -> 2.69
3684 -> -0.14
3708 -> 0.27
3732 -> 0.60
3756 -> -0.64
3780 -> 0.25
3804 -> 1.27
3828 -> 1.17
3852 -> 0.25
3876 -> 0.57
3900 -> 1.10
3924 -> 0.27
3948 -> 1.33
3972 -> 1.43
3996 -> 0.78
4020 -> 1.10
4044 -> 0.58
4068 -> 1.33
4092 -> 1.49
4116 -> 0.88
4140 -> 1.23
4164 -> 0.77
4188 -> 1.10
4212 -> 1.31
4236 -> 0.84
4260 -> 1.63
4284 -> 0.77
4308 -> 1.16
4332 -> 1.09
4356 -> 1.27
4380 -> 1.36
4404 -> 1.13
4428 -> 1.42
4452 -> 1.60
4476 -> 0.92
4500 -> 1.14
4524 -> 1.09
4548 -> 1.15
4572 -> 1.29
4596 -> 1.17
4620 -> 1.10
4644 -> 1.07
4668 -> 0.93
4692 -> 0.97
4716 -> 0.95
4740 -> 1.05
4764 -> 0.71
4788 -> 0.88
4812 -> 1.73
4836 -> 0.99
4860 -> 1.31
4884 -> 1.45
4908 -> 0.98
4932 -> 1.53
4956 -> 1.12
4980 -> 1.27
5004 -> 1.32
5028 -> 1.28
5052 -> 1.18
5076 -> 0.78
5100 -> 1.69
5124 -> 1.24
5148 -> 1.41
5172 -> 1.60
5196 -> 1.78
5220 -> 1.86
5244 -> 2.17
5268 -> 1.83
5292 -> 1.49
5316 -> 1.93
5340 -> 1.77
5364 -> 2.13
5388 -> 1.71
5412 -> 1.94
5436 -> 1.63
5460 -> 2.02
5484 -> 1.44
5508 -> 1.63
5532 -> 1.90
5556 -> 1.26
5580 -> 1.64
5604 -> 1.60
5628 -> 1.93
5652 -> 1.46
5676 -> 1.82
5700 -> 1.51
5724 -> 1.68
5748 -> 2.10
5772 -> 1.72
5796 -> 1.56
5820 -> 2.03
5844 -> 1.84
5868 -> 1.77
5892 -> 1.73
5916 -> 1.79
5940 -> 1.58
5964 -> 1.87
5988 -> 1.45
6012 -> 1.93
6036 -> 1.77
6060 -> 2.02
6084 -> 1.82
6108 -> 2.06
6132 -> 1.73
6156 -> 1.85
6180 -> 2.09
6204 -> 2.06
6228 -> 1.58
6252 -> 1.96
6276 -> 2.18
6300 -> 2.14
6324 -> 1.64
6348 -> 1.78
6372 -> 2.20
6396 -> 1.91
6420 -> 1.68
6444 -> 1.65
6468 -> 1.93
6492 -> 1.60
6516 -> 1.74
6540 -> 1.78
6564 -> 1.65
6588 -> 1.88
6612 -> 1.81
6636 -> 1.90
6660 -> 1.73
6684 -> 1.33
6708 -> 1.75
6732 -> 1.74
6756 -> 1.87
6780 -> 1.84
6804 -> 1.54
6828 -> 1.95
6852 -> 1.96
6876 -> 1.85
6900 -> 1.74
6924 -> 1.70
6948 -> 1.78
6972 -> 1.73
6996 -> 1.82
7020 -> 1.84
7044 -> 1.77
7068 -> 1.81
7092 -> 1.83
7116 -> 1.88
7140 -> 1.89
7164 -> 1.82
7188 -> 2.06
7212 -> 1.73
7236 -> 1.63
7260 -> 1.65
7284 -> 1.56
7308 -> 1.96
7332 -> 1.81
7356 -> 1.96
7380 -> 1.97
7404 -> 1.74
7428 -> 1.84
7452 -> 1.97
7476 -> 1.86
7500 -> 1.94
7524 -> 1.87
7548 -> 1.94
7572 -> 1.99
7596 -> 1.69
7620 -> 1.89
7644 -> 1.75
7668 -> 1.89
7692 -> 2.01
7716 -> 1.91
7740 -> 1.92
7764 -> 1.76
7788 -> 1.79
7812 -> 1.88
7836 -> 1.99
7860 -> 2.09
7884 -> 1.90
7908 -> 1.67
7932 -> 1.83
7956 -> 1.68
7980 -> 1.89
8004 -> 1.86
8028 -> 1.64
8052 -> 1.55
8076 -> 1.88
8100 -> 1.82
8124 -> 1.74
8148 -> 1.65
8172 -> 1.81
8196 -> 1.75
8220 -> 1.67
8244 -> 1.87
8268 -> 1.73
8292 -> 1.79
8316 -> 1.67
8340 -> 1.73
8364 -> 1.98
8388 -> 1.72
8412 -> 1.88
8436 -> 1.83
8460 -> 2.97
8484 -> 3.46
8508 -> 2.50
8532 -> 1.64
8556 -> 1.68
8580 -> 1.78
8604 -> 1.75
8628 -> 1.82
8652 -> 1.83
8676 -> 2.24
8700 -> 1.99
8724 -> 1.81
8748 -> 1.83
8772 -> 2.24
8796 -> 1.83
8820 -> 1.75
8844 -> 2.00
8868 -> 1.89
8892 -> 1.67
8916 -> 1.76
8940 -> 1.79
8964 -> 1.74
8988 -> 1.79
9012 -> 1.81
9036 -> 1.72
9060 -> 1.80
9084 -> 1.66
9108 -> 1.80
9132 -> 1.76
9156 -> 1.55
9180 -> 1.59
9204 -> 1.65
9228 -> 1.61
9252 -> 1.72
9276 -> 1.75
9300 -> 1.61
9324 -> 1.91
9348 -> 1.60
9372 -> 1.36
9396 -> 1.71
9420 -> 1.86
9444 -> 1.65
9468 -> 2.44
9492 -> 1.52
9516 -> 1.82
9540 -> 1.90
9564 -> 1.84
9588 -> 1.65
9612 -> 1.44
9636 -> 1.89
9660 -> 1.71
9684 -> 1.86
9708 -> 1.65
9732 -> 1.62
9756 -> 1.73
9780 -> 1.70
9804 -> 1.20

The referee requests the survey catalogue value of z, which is 0.29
